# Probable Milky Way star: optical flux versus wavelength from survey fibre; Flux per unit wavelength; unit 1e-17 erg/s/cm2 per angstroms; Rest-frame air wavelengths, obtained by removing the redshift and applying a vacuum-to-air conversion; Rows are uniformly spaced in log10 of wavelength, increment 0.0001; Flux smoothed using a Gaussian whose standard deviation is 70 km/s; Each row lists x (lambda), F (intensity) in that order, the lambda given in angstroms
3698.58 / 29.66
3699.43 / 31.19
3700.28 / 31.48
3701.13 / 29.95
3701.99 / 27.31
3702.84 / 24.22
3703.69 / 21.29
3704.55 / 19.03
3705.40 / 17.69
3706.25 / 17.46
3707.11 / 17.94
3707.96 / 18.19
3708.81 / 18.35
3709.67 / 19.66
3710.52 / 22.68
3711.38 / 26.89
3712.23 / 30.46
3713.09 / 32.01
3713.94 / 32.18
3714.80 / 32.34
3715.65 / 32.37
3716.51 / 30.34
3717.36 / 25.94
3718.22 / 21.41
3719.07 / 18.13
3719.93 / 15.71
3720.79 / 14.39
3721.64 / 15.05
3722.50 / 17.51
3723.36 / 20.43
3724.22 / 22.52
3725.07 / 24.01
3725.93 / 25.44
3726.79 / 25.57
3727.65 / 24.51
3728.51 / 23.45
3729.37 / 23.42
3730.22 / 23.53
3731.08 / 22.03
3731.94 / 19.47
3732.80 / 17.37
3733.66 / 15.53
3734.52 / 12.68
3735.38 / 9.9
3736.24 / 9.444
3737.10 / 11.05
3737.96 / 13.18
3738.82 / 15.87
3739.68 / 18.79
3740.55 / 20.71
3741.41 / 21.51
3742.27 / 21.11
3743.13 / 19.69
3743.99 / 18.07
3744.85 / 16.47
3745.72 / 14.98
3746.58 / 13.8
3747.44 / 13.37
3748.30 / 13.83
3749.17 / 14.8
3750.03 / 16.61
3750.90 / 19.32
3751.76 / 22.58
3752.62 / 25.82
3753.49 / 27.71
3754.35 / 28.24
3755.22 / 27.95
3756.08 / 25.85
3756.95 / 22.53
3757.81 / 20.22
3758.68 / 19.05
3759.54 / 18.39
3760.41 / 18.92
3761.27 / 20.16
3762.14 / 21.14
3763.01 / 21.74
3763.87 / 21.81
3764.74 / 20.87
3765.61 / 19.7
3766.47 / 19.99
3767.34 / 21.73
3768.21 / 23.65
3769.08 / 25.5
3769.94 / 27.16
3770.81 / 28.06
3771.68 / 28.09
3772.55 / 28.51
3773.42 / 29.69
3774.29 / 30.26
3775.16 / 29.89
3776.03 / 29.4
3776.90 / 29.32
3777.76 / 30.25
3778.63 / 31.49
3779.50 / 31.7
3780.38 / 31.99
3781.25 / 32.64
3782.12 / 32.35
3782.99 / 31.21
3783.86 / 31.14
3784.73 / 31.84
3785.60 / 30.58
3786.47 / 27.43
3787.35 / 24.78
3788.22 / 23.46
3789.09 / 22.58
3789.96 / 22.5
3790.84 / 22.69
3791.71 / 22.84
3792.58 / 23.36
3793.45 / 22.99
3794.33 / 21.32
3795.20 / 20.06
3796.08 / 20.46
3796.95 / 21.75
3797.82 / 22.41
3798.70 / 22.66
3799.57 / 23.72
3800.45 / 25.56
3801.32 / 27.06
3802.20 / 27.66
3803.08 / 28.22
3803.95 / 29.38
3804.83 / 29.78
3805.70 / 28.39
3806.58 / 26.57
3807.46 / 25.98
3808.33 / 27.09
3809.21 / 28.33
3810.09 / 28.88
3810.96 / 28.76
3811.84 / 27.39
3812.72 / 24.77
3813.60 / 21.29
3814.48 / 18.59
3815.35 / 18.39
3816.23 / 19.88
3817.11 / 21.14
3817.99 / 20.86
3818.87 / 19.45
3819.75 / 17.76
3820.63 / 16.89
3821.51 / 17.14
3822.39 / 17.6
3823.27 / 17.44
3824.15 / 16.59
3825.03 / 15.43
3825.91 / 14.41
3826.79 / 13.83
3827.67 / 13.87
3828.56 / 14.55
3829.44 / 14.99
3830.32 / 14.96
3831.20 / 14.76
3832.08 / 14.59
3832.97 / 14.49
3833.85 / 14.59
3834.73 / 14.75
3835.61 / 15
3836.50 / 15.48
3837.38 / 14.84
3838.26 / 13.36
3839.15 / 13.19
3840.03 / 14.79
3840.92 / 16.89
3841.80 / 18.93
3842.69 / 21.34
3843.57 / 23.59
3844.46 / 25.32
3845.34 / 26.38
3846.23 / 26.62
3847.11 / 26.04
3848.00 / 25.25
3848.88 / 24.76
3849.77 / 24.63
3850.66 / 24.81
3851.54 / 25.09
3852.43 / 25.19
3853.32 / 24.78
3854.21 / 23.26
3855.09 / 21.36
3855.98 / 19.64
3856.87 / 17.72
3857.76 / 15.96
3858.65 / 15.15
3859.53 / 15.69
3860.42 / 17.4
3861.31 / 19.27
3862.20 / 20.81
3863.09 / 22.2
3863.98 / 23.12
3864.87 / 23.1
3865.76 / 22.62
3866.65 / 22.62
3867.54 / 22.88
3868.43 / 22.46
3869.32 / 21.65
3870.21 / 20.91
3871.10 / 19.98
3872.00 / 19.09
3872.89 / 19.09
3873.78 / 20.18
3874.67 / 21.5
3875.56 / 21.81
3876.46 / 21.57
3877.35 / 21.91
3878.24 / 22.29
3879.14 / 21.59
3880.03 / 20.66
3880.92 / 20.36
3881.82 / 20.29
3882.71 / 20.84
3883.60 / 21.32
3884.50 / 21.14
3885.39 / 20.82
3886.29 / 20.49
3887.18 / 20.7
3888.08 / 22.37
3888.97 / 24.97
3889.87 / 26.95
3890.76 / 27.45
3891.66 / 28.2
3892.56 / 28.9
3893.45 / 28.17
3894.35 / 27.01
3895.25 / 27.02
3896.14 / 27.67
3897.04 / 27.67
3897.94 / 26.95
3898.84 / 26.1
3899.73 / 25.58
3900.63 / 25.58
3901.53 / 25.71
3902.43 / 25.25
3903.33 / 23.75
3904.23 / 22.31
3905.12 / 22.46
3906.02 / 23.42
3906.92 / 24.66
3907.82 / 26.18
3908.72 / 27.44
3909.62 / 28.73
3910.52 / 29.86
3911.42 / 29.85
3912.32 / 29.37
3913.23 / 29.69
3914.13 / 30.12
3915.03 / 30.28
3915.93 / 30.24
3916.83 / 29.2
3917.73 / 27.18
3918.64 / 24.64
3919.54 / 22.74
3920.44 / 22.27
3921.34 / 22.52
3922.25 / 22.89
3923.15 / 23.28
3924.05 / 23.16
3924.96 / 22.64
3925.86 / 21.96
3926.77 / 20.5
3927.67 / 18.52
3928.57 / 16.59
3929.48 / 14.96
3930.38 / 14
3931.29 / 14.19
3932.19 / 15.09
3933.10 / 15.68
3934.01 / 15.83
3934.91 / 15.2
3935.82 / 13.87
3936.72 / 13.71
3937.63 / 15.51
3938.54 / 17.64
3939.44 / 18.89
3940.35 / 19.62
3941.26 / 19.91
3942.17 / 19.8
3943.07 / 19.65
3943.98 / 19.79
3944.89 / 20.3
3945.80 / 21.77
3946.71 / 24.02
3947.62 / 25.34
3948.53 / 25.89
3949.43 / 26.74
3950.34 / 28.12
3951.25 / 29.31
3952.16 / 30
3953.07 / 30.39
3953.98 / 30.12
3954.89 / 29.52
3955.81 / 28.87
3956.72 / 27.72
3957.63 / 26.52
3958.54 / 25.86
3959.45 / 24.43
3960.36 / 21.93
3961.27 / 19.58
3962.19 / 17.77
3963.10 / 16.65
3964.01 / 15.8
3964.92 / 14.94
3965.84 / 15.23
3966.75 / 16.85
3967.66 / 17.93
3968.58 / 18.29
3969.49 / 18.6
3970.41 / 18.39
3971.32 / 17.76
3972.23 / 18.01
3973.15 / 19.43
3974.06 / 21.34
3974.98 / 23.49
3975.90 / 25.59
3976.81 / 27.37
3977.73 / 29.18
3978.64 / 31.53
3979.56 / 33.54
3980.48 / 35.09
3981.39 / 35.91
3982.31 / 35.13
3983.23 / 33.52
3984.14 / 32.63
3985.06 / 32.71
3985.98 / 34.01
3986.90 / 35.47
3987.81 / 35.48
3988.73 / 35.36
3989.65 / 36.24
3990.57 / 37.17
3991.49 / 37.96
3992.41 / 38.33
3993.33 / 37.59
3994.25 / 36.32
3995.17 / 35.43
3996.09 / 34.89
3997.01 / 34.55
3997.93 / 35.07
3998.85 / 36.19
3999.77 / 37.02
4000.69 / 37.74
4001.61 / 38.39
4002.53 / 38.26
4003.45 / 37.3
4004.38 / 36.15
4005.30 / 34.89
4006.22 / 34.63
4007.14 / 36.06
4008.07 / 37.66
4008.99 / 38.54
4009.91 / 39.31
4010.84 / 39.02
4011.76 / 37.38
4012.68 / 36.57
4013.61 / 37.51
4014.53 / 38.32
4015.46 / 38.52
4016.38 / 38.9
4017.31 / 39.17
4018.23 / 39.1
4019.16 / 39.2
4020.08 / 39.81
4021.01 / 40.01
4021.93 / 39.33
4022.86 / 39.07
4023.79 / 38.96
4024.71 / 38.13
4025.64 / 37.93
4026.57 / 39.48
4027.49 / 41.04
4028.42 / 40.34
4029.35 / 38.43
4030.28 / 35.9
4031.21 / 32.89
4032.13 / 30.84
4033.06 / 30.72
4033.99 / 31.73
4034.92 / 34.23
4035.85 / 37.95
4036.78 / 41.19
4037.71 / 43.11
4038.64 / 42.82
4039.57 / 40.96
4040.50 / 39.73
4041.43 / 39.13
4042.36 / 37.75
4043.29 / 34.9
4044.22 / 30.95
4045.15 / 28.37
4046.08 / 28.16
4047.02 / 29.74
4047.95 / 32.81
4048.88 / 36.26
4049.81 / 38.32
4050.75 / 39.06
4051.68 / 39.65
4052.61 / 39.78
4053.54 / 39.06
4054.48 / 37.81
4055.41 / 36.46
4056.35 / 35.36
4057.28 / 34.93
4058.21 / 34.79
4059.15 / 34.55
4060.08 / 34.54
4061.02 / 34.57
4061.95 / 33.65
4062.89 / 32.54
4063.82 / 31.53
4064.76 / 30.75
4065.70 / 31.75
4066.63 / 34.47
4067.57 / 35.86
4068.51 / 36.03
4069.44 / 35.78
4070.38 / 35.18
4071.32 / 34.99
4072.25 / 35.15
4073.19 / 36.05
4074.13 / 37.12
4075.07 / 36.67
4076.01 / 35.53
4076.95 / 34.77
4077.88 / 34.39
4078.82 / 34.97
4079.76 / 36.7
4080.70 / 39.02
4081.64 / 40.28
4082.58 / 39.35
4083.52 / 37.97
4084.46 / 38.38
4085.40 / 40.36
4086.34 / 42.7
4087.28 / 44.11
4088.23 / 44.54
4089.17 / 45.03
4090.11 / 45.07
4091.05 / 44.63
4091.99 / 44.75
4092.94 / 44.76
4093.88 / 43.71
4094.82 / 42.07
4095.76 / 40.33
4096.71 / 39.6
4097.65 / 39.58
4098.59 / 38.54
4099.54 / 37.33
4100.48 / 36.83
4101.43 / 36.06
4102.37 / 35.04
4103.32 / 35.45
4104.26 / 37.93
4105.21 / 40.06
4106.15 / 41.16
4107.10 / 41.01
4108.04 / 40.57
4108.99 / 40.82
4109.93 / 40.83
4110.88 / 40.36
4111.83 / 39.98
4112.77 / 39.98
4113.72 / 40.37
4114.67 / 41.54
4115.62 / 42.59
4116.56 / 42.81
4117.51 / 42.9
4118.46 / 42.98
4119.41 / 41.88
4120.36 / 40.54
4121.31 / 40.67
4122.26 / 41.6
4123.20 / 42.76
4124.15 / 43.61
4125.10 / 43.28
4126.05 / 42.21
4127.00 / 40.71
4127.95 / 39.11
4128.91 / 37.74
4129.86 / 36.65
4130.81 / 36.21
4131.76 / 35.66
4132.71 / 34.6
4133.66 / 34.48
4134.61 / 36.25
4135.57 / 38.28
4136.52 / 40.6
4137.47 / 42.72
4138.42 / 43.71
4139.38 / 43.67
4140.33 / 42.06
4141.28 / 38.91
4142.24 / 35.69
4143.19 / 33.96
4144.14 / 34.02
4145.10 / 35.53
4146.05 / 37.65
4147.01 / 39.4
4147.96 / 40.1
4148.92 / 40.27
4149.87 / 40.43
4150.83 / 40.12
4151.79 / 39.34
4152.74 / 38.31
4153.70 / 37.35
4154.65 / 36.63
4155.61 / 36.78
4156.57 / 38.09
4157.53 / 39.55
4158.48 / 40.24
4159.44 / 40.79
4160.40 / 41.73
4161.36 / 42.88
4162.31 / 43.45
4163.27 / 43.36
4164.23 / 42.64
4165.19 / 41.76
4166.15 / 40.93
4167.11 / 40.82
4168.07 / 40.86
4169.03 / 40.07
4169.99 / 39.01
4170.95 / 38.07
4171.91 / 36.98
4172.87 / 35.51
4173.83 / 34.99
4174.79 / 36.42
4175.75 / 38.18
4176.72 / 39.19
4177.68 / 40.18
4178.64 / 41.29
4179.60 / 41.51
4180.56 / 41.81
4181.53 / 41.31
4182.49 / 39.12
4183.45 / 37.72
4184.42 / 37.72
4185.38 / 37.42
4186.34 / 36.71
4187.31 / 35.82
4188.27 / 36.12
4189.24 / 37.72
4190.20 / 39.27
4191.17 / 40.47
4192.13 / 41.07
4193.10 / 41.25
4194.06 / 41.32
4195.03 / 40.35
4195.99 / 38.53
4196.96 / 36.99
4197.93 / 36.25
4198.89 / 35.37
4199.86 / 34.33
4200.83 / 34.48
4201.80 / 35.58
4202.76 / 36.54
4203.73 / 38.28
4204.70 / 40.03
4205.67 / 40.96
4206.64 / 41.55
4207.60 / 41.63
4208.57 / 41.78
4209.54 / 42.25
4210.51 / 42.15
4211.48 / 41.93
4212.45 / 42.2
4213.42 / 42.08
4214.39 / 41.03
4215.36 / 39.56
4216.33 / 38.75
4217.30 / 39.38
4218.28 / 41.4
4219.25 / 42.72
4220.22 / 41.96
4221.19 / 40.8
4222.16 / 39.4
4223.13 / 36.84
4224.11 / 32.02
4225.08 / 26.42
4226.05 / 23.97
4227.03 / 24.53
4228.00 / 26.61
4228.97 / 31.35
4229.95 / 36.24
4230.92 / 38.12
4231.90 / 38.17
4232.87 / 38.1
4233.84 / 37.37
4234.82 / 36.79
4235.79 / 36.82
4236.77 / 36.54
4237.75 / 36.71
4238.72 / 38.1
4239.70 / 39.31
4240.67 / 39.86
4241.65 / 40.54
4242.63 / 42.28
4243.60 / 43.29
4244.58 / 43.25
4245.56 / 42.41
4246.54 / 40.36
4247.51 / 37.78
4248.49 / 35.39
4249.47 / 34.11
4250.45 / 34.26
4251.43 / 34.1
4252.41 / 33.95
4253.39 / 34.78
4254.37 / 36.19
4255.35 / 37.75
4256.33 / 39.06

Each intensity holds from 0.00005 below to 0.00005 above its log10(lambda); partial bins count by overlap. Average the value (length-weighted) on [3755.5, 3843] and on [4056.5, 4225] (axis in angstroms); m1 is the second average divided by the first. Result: 1.73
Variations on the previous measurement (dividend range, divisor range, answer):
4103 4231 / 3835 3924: 1.69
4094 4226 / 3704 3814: 1.69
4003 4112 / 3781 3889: 1.74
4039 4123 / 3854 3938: 1.70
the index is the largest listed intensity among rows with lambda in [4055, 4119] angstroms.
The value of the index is 45.07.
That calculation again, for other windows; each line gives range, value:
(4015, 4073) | 43.11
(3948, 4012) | 39.31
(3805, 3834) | 28.88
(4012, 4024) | 40.01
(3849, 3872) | 25.19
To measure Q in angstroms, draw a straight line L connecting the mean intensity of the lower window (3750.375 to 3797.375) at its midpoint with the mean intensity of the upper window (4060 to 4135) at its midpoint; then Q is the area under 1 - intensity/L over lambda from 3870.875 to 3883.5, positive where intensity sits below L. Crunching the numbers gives 3.74 angstroms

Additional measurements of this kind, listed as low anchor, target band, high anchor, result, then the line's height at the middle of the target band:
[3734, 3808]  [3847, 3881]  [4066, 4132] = 7.82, 27.9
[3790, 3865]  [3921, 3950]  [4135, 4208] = 7.88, 26.6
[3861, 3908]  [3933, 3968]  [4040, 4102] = 8.29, 28.2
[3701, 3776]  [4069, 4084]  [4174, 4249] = -1.33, 33.5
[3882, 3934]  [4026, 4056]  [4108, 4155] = -2.90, 33.3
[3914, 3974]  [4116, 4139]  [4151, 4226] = -3.63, 34.7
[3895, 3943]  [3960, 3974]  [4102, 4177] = 4.52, 26.4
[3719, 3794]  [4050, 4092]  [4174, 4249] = -4.89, 33.4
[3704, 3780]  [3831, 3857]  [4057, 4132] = 6.50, 26.8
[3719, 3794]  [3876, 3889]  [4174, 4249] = 2.66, 26.8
